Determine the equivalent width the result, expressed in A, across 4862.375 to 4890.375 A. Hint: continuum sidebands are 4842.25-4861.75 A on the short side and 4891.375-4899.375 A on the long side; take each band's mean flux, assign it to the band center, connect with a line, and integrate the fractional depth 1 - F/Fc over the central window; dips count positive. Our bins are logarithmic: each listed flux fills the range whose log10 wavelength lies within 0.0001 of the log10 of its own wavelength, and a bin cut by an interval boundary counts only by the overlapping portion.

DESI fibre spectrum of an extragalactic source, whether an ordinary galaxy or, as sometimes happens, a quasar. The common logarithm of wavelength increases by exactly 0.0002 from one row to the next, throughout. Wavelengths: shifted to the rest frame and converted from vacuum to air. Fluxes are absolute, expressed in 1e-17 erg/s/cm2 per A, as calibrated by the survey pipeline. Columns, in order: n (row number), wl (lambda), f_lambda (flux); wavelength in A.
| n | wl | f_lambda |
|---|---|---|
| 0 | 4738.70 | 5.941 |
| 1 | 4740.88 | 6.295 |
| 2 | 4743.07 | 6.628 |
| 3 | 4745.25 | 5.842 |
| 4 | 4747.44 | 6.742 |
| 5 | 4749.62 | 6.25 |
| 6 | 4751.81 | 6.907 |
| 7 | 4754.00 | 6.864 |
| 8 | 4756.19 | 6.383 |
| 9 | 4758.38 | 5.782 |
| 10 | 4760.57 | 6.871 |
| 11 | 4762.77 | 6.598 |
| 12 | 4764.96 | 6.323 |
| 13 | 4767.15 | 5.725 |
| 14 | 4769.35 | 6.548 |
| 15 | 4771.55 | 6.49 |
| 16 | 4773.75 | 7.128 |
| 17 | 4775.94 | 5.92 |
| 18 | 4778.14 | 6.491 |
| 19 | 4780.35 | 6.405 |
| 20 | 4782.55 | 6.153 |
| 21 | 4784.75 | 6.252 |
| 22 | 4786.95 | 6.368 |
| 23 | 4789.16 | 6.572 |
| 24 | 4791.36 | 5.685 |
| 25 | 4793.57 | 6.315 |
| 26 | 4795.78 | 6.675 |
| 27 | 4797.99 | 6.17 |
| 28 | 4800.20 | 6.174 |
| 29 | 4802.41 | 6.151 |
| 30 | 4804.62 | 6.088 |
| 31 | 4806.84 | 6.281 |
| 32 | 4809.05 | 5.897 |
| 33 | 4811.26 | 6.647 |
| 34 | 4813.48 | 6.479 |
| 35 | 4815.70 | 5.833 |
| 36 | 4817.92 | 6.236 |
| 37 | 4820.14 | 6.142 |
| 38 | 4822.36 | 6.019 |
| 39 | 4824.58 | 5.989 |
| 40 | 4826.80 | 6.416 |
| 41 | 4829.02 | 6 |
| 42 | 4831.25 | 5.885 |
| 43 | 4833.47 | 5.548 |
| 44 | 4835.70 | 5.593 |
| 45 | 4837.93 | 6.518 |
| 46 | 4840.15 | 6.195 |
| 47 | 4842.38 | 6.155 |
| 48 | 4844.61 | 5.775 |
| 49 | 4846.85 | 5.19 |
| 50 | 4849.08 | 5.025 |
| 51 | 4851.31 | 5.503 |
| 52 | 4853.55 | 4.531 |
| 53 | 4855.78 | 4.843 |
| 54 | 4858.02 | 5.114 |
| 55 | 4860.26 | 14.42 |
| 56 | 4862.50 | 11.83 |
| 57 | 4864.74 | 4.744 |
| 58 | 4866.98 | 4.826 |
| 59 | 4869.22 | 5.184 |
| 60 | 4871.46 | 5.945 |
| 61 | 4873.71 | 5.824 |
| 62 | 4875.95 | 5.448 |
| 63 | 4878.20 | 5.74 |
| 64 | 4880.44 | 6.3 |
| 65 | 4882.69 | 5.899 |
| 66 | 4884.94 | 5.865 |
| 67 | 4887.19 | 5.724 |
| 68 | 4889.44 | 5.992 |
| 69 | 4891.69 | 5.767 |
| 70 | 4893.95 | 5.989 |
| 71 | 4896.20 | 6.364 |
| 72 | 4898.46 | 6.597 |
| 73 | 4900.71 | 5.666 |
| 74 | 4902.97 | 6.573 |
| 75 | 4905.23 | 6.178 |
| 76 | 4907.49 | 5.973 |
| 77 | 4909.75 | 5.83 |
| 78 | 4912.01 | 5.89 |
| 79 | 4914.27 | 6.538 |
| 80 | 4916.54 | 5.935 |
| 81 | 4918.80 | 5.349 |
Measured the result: 1.74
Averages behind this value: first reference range 6.39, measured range 5.9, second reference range 6.2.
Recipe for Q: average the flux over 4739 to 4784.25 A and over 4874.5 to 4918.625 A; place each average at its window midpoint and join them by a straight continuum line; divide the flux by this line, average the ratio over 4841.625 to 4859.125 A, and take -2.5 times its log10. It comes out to 0.17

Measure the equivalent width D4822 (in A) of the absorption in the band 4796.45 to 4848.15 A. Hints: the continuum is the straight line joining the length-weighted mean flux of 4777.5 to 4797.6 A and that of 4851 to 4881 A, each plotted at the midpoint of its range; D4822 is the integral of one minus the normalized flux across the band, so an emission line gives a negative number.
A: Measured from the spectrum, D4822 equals 2.6 A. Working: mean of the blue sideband 6.31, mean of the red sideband 6.47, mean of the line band 6.06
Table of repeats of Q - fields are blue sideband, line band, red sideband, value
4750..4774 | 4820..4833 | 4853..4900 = 0.06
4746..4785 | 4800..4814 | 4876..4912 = 0.01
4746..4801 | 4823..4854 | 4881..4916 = 0.08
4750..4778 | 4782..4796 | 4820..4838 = 0.00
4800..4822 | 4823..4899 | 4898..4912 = 0.00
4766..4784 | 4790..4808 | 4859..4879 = 0.06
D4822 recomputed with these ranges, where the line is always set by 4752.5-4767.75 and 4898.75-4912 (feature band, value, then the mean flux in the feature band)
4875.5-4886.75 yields 0.5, 5.87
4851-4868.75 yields -2.3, 6.98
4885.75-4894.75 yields 0.4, 5.86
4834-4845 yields 0.3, 6.04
